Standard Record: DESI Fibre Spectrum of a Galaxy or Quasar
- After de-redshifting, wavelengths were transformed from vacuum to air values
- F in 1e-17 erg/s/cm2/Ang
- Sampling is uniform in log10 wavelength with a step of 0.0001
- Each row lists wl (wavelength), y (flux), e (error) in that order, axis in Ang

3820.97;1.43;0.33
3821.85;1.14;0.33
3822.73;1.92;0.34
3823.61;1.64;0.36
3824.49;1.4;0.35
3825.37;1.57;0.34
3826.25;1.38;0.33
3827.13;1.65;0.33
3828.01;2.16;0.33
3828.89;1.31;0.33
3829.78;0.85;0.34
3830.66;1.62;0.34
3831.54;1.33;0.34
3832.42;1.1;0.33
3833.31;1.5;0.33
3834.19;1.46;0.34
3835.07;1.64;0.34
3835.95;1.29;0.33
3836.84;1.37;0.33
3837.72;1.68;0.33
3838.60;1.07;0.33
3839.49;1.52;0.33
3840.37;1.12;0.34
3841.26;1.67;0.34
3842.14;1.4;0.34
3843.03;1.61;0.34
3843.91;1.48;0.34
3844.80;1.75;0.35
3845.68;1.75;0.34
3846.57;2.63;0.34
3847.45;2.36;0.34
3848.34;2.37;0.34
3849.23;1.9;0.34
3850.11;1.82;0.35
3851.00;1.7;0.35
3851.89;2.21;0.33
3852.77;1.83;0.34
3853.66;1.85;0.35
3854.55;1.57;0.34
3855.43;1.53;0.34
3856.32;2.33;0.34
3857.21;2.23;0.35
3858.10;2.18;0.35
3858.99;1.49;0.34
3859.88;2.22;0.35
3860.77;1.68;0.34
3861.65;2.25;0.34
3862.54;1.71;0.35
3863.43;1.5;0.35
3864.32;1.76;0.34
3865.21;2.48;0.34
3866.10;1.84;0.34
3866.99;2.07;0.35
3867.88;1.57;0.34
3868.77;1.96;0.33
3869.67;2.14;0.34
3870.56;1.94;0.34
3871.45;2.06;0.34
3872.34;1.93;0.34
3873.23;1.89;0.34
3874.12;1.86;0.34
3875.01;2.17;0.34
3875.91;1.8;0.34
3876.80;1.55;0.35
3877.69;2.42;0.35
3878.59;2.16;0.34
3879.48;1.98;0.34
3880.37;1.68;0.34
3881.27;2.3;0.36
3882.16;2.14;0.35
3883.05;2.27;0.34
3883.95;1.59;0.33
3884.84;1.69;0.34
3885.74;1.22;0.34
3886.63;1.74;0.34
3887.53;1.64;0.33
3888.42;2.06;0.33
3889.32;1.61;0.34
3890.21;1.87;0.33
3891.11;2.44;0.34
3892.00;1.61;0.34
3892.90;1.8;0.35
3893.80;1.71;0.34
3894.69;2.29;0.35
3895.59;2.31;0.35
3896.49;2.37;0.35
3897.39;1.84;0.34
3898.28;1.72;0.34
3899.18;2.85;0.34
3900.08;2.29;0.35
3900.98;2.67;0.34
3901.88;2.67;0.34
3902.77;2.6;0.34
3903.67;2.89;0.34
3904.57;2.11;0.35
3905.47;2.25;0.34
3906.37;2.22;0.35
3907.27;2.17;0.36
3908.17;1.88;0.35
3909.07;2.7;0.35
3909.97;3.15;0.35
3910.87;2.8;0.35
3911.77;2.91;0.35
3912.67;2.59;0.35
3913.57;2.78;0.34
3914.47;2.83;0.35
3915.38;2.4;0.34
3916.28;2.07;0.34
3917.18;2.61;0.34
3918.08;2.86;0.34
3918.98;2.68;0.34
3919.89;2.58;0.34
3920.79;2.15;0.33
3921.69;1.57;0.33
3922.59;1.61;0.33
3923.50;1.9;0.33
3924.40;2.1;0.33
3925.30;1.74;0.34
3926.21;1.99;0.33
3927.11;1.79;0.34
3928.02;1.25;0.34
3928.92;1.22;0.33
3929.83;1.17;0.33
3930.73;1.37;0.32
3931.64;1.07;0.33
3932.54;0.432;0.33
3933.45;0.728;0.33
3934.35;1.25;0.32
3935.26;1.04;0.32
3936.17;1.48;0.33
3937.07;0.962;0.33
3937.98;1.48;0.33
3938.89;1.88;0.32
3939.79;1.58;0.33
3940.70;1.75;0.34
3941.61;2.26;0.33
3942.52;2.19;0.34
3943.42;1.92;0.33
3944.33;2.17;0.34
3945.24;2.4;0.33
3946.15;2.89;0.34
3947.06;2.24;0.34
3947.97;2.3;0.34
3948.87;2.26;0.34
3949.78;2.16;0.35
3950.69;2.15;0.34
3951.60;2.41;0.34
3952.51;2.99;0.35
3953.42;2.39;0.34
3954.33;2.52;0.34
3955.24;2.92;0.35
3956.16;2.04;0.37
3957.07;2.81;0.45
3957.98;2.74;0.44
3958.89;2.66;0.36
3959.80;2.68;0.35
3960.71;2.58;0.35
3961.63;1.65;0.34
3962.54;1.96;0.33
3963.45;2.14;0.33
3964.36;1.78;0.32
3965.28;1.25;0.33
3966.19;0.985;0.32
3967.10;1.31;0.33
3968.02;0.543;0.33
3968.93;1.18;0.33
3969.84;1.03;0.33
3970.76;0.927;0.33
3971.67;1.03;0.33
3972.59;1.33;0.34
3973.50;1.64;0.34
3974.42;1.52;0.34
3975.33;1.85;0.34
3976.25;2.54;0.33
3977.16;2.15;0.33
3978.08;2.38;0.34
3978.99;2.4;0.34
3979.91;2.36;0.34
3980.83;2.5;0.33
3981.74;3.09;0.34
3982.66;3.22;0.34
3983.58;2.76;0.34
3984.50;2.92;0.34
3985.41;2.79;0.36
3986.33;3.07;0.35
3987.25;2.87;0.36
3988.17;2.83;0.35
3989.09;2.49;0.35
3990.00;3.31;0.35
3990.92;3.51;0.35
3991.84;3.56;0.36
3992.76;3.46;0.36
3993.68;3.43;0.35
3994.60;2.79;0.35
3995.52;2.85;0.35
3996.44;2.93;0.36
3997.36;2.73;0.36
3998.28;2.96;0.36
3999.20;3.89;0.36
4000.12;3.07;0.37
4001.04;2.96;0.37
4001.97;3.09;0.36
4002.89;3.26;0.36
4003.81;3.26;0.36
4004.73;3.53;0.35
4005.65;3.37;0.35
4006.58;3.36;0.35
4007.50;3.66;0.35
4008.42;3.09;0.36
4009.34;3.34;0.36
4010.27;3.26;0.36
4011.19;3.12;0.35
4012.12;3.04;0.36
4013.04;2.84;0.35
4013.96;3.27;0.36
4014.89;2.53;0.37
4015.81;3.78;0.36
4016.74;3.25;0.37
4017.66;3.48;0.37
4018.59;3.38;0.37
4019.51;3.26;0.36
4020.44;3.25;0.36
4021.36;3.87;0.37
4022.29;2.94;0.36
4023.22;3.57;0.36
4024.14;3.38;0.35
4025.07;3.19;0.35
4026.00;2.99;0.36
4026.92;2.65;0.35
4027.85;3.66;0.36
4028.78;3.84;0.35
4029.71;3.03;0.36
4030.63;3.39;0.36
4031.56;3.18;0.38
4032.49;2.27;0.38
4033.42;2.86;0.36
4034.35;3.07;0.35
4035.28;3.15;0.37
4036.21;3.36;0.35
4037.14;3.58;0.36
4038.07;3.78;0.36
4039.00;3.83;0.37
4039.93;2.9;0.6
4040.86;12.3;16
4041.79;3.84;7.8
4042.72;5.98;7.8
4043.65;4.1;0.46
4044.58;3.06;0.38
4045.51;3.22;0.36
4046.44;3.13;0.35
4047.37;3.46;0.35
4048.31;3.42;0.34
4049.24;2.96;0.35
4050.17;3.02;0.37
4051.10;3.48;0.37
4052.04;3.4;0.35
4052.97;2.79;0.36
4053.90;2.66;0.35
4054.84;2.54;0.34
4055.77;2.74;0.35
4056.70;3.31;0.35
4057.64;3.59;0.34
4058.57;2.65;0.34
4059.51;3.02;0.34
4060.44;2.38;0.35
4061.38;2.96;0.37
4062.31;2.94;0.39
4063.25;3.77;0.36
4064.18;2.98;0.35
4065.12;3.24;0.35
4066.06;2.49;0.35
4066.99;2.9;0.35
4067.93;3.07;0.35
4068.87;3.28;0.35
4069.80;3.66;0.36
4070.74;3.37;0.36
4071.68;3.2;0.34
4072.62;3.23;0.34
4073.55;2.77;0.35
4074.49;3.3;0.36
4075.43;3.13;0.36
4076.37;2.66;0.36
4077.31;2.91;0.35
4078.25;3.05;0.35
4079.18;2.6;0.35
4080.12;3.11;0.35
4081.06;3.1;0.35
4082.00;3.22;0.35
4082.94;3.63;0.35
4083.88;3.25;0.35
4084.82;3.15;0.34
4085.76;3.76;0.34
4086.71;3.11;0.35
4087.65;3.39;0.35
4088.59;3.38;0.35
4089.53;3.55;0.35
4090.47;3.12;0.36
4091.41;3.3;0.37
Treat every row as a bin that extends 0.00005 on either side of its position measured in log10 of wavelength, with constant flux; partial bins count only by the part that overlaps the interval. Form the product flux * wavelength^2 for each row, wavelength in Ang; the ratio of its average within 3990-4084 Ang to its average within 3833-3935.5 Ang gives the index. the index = 1.8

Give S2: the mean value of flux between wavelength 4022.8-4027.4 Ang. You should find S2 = 3.16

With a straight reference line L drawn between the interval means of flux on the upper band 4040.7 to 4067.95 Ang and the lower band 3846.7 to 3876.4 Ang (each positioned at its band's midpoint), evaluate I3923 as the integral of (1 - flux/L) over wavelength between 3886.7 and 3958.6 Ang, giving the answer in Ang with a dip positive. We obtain 9.1 Ang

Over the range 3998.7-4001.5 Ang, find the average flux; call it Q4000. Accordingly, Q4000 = 3.31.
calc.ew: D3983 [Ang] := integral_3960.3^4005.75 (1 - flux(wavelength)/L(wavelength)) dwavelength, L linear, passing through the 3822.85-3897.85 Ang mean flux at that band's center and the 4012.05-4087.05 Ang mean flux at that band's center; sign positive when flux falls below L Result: 5.8 Ang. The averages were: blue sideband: 1.8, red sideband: 3.33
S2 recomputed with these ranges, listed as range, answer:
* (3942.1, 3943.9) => 2.06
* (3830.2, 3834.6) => 1.4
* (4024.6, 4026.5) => 3.08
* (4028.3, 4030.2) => 3.44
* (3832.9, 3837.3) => 1.45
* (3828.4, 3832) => 1.29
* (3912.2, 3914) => 2.69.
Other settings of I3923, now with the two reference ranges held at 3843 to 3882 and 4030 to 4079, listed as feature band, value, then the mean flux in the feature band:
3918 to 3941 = 8.1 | 1.58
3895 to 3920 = -2.3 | 2.49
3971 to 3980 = 2.9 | 1.88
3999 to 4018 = -1.4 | 3.25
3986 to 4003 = -1.1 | 3.1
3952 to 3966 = 1.8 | 2.31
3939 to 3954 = 1.9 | 2.25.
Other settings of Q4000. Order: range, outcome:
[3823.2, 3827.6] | 1.53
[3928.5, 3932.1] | 1.2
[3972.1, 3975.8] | 1.58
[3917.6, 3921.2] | 2.57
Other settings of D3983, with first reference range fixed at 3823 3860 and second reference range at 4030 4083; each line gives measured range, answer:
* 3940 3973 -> 7.0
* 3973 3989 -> 1.4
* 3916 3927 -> 0.7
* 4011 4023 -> -0.8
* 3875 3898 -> 1.1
